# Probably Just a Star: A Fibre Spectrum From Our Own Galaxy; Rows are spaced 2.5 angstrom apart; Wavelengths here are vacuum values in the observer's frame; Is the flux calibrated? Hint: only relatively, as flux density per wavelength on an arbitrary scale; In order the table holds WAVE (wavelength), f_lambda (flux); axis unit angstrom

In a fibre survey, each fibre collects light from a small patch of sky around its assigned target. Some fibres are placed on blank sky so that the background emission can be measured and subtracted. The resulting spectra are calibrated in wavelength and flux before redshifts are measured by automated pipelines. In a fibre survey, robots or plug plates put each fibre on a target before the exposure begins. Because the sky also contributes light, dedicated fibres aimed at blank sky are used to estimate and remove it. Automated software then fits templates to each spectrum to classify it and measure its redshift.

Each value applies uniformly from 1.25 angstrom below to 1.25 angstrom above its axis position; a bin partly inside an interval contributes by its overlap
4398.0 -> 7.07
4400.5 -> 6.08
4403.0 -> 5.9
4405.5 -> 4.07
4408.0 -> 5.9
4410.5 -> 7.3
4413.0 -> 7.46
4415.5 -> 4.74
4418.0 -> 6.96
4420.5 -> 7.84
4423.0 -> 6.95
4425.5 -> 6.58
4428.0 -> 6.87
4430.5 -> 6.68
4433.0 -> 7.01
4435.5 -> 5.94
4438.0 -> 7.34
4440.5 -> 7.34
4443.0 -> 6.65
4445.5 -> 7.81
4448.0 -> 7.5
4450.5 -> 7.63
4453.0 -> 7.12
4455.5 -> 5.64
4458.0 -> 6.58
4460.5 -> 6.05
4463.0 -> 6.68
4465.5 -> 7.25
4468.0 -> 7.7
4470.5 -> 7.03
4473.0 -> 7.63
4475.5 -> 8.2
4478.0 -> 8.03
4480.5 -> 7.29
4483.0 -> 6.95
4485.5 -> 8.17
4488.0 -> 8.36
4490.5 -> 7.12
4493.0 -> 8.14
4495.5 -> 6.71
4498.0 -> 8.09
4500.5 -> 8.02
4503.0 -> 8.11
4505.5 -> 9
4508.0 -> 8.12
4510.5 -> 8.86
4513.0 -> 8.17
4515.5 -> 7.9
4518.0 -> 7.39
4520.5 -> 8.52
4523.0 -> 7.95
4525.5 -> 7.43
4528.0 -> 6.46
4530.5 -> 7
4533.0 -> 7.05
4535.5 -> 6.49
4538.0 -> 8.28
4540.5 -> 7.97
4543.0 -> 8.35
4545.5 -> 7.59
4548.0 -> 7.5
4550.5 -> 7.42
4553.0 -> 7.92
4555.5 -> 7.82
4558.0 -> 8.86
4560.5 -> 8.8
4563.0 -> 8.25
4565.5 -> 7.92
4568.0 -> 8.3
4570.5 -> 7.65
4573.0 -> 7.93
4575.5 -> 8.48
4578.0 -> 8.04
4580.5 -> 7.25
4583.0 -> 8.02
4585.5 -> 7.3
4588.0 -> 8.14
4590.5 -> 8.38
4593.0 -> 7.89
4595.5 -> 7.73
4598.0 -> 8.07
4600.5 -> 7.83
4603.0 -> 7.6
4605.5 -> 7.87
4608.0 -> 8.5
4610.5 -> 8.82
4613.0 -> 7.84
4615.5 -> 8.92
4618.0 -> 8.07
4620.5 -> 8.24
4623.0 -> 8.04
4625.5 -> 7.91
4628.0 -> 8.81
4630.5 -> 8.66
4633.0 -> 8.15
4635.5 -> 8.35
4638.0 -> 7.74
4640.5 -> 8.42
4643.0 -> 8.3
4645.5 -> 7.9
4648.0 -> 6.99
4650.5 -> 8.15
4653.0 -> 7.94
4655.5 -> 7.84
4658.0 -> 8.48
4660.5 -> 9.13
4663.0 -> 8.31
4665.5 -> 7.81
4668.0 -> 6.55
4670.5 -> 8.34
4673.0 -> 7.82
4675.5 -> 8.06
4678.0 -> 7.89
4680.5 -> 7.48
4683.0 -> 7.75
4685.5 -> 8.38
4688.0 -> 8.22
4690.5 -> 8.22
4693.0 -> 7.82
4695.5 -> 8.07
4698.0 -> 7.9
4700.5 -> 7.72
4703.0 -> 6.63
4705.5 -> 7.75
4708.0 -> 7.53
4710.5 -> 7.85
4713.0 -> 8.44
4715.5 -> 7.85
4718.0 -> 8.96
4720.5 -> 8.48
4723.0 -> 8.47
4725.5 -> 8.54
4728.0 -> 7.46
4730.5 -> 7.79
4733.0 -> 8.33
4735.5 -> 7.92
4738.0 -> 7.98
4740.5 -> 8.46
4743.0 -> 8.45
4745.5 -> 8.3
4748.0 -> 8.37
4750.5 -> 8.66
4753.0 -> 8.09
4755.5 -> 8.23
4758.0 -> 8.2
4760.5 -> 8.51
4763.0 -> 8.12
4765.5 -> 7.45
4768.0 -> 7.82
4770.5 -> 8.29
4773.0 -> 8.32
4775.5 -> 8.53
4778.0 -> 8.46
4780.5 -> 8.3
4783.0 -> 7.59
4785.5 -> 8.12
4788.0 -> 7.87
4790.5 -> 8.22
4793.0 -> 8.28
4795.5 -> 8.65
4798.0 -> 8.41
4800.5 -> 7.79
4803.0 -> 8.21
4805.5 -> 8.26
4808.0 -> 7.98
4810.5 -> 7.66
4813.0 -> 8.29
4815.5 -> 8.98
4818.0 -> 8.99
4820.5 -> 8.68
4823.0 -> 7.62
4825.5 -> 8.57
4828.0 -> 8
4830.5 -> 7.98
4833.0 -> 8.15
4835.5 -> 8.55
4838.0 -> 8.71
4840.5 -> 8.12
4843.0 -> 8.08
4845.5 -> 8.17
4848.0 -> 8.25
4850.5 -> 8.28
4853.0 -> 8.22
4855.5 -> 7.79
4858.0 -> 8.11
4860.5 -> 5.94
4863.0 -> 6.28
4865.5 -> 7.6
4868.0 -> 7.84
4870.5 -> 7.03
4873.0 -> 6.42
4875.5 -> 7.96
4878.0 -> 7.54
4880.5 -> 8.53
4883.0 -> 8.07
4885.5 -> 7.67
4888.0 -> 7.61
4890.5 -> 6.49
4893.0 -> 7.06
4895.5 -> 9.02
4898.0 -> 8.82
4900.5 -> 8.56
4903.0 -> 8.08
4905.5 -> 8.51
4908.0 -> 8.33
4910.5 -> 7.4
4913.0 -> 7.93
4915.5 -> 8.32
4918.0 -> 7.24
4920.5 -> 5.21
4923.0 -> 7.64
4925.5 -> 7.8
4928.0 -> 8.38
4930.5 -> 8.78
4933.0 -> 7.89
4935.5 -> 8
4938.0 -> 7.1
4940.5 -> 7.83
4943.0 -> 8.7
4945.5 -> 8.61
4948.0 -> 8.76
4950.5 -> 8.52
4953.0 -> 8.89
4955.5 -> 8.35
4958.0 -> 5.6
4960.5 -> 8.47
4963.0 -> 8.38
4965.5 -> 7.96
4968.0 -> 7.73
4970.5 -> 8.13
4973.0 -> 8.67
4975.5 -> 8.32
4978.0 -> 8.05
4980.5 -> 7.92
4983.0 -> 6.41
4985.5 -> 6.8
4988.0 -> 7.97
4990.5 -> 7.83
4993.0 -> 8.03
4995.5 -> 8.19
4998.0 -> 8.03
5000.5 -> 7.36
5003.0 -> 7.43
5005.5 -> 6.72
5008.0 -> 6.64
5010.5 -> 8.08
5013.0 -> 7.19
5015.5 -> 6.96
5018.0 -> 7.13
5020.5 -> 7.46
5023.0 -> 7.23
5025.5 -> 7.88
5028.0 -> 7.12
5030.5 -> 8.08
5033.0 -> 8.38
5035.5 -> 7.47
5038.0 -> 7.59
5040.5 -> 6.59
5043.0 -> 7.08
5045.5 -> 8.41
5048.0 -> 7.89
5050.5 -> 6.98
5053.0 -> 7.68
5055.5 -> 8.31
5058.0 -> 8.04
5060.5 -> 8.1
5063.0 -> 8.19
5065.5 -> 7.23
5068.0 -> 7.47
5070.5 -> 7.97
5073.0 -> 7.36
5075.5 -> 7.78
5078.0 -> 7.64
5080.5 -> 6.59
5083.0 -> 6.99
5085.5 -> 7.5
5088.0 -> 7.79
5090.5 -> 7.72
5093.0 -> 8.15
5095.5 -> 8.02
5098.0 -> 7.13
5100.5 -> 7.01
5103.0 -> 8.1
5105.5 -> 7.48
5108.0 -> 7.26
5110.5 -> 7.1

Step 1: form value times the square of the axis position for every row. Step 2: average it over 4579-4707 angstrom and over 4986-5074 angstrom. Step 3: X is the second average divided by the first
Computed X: 1.1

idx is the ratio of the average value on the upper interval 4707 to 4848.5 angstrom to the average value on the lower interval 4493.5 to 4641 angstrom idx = 1.0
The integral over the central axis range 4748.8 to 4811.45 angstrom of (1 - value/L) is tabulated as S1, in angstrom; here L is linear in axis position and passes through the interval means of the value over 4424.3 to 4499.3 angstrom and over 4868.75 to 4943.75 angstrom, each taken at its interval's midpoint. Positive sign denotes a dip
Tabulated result -4.4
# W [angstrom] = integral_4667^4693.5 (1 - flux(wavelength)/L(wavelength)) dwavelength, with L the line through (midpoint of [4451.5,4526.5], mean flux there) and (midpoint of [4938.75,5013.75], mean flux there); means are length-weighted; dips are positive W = -0.6 angstrom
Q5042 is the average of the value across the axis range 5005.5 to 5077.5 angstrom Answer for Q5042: 7.57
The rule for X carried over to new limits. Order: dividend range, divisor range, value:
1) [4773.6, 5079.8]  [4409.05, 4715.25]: 1.18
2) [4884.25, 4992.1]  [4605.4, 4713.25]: 1.11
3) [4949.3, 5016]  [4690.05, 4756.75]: 1.06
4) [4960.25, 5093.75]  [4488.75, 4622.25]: 1.17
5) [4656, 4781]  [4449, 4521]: 1.18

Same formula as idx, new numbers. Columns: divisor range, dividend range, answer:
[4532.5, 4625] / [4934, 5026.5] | 0.97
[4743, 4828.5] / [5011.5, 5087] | 0.92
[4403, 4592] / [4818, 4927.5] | 1.05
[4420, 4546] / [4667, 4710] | 1.05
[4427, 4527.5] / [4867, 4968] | 1.06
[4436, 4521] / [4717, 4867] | 1.08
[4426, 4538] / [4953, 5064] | 1.03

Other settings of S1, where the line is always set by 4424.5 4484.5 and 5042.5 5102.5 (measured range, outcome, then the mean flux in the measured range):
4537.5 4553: -1.5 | 7.84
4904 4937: -1.3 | 7.8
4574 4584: -1.1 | 7.95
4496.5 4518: -3.3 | 8.21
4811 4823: -1.9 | 8.55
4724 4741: -1.7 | 8.06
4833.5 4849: -1.8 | 8.31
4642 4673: -3.0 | 7.97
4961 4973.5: -1.0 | 8.16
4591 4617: -3.3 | 8.11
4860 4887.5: 0.2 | 7.4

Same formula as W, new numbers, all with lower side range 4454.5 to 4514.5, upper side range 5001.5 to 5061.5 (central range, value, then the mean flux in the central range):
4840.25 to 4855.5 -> -1.3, 8.16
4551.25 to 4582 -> -2.1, 8.09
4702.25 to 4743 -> -2.7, 8.06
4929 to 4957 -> -2.8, 8.29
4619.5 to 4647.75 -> -2.3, 8.19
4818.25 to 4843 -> -2.4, 8.28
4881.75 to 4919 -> -2.0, 7.95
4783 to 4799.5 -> -1.4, 8.2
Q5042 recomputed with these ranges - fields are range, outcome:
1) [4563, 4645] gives 8.1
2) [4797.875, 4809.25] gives 8.1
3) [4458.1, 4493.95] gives 7.44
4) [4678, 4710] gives 7.79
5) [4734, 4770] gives 8.19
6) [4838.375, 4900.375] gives 7.73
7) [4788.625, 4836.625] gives 8.27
